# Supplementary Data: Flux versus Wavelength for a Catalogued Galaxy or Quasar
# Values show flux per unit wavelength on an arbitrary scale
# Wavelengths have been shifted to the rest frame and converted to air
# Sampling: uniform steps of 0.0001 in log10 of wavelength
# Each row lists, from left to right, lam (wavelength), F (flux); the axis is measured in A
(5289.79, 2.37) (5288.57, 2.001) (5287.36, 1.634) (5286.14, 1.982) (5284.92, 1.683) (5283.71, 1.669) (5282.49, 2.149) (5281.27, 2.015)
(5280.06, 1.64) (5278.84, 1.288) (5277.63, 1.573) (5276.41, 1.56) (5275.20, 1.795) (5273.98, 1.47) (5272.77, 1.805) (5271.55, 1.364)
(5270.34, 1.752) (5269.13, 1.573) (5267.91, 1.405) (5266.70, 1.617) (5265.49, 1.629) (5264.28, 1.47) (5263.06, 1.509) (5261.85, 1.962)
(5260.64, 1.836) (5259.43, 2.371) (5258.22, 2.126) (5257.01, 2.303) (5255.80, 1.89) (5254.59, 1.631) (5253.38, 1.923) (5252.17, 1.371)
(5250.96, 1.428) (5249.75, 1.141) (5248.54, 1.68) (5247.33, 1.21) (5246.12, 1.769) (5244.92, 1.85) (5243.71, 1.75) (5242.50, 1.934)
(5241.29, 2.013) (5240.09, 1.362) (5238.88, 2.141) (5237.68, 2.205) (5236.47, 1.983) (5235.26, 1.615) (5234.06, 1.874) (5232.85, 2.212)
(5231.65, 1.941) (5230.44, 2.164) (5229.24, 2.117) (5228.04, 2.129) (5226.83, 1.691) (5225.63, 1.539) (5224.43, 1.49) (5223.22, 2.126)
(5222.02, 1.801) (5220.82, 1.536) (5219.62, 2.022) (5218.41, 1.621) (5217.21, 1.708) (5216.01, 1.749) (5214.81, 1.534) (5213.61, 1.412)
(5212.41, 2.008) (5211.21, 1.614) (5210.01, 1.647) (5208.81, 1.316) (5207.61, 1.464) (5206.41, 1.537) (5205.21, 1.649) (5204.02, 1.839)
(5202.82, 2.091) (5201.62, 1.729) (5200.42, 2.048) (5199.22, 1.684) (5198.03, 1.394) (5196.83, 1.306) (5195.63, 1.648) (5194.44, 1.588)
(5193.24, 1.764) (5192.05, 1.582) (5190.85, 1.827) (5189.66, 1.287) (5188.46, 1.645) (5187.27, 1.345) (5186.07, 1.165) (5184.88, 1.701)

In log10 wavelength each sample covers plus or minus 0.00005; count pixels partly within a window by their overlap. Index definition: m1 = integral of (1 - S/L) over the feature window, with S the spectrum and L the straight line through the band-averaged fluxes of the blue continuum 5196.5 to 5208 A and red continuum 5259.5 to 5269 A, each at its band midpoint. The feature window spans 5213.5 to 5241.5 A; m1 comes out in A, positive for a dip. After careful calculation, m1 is -2.63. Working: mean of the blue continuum 1.69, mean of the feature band 1.84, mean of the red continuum 1.67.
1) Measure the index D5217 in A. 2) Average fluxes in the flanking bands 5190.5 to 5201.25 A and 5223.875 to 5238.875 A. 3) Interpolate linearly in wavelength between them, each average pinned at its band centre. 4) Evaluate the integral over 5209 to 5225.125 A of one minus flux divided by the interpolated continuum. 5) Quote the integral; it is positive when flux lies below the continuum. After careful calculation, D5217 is 0.99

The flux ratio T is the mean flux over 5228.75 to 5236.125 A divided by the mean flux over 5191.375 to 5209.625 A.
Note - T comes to 1.21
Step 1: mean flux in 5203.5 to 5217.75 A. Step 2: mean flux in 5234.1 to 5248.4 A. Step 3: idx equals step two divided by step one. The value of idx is 1.11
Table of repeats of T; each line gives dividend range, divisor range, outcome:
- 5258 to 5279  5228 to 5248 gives 0.88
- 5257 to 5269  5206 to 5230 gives 1.05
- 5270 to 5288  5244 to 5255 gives 1.08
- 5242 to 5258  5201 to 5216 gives 1.02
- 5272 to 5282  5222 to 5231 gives 0.87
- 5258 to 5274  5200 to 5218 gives 1.01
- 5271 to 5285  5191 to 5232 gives 0.97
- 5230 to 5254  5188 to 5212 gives 1.08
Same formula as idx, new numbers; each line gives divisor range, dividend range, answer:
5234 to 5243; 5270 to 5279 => 0.84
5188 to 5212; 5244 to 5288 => 1.04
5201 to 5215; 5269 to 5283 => 1.01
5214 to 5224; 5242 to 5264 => 1.00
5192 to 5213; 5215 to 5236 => 1.10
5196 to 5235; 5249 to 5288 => 0.98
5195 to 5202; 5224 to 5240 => 1.18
